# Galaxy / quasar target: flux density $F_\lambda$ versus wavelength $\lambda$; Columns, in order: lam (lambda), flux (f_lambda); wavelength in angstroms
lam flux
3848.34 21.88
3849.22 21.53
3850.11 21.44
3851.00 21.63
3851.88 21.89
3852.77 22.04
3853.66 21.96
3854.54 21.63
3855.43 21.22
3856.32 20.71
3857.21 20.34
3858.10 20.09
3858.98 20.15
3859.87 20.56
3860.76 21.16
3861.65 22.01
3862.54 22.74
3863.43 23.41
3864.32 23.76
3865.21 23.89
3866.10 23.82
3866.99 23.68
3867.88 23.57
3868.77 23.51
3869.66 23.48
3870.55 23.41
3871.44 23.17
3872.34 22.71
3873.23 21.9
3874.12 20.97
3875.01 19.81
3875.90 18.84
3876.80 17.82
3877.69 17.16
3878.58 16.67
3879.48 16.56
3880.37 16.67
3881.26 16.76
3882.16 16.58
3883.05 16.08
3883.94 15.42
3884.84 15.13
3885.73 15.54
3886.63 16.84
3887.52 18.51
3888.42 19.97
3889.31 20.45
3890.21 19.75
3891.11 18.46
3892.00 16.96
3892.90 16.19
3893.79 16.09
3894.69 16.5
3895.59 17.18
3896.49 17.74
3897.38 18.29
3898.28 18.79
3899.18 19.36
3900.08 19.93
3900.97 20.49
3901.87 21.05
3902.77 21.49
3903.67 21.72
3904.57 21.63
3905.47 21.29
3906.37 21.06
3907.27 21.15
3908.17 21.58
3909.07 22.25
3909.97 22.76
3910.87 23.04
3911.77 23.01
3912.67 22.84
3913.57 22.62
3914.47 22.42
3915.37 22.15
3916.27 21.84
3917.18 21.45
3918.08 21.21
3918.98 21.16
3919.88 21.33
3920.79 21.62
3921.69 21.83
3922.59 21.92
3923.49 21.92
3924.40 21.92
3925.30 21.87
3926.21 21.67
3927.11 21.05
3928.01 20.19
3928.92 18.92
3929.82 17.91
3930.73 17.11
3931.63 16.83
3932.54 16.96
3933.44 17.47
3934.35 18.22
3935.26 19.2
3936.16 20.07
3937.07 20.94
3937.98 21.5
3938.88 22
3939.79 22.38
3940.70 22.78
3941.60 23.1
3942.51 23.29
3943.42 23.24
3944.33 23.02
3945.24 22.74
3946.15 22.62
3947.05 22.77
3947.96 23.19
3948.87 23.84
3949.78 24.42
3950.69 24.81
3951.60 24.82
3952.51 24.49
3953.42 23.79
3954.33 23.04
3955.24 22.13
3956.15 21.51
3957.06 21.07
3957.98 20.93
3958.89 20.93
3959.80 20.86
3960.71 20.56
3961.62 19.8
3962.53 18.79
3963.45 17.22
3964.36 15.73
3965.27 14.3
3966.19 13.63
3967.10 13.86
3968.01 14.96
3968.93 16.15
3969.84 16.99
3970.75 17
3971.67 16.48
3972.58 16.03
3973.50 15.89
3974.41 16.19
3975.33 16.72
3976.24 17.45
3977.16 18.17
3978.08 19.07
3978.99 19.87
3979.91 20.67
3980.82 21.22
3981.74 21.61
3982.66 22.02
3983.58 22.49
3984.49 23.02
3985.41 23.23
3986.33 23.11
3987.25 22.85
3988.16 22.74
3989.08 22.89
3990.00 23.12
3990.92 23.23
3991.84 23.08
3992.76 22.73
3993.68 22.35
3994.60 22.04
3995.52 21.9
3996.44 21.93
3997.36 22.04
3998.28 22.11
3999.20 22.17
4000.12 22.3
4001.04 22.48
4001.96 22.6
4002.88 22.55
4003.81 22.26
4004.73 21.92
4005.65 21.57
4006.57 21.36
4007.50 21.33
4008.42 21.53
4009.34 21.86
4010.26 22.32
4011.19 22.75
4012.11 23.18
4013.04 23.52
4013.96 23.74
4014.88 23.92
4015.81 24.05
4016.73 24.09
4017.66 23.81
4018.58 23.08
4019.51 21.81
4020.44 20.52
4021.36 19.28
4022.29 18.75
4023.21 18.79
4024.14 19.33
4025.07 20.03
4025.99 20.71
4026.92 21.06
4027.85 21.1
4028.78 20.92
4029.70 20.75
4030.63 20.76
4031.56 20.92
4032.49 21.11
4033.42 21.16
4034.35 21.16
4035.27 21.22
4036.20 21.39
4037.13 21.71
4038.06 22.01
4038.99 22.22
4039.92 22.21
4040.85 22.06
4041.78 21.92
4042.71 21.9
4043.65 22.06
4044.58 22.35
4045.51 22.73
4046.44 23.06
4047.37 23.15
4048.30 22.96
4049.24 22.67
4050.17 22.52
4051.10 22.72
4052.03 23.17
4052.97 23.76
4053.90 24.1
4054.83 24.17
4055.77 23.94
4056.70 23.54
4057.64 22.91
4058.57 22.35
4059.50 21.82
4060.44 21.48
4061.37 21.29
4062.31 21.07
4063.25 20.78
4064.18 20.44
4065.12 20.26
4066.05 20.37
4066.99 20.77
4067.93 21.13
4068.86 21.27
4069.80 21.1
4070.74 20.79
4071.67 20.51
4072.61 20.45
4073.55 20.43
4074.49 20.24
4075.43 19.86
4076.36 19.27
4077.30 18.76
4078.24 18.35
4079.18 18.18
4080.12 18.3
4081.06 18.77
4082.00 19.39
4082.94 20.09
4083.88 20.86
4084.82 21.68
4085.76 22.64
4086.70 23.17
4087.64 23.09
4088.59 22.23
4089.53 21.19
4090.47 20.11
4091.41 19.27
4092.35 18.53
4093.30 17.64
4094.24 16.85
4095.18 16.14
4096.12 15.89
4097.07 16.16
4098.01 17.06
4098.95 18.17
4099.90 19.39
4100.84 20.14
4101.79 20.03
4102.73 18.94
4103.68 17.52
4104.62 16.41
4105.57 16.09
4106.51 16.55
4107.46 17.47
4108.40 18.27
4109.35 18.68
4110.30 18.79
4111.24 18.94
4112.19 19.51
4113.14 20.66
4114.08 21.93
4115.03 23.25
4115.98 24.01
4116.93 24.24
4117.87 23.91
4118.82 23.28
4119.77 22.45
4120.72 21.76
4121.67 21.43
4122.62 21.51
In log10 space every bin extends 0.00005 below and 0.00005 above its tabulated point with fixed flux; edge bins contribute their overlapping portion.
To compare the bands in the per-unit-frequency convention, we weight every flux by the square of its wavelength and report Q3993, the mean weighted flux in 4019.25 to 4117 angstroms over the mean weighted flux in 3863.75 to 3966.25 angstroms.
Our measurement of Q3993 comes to 1.08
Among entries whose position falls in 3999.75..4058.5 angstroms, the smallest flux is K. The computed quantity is 18.75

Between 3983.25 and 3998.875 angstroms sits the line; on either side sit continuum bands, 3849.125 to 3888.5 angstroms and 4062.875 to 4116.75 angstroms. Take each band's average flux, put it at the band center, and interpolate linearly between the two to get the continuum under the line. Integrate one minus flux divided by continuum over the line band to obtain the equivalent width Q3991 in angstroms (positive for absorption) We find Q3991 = -2.11 angstroms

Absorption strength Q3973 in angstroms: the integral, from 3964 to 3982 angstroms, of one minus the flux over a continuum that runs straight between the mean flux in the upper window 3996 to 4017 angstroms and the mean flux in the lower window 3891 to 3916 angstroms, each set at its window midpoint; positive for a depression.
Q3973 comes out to 3.9 angstroms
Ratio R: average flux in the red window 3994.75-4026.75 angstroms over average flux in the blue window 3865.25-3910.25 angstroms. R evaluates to 1.12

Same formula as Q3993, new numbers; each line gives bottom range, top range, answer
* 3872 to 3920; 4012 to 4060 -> 1.21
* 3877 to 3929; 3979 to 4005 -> 1.18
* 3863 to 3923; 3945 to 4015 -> 1.08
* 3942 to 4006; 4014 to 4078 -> 1.07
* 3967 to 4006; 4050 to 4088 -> 1.07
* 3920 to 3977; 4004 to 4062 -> 1.15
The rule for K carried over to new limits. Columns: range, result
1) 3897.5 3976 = 13.63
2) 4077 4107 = 15.89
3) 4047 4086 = 18.18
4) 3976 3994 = 17.45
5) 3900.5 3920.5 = 20.49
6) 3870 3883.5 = 16.08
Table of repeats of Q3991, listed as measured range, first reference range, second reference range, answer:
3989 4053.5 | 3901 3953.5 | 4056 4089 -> -2.8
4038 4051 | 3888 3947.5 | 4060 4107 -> -1.7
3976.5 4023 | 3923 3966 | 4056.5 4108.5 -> -3.7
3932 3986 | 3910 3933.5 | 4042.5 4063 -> 3.1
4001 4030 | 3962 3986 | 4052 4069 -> -2.7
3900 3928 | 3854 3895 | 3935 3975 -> -2.3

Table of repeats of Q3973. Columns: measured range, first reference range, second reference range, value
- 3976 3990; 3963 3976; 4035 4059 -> -3.6 angstroms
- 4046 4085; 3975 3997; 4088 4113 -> -3.8 angstroms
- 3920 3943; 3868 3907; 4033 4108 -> -1.3 angstroms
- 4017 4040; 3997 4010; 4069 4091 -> 0.5 angstroms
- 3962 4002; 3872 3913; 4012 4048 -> 1.9 angstroms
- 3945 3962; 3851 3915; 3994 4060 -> -1.1 angstroms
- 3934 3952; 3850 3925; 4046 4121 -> -1.7 angstroms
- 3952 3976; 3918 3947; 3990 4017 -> 3.5 angstroms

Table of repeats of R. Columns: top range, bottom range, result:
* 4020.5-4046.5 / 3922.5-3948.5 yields 1.01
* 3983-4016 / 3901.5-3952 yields 1.05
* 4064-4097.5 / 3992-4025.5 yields 0.90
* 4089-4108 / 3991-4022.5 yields 0.81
